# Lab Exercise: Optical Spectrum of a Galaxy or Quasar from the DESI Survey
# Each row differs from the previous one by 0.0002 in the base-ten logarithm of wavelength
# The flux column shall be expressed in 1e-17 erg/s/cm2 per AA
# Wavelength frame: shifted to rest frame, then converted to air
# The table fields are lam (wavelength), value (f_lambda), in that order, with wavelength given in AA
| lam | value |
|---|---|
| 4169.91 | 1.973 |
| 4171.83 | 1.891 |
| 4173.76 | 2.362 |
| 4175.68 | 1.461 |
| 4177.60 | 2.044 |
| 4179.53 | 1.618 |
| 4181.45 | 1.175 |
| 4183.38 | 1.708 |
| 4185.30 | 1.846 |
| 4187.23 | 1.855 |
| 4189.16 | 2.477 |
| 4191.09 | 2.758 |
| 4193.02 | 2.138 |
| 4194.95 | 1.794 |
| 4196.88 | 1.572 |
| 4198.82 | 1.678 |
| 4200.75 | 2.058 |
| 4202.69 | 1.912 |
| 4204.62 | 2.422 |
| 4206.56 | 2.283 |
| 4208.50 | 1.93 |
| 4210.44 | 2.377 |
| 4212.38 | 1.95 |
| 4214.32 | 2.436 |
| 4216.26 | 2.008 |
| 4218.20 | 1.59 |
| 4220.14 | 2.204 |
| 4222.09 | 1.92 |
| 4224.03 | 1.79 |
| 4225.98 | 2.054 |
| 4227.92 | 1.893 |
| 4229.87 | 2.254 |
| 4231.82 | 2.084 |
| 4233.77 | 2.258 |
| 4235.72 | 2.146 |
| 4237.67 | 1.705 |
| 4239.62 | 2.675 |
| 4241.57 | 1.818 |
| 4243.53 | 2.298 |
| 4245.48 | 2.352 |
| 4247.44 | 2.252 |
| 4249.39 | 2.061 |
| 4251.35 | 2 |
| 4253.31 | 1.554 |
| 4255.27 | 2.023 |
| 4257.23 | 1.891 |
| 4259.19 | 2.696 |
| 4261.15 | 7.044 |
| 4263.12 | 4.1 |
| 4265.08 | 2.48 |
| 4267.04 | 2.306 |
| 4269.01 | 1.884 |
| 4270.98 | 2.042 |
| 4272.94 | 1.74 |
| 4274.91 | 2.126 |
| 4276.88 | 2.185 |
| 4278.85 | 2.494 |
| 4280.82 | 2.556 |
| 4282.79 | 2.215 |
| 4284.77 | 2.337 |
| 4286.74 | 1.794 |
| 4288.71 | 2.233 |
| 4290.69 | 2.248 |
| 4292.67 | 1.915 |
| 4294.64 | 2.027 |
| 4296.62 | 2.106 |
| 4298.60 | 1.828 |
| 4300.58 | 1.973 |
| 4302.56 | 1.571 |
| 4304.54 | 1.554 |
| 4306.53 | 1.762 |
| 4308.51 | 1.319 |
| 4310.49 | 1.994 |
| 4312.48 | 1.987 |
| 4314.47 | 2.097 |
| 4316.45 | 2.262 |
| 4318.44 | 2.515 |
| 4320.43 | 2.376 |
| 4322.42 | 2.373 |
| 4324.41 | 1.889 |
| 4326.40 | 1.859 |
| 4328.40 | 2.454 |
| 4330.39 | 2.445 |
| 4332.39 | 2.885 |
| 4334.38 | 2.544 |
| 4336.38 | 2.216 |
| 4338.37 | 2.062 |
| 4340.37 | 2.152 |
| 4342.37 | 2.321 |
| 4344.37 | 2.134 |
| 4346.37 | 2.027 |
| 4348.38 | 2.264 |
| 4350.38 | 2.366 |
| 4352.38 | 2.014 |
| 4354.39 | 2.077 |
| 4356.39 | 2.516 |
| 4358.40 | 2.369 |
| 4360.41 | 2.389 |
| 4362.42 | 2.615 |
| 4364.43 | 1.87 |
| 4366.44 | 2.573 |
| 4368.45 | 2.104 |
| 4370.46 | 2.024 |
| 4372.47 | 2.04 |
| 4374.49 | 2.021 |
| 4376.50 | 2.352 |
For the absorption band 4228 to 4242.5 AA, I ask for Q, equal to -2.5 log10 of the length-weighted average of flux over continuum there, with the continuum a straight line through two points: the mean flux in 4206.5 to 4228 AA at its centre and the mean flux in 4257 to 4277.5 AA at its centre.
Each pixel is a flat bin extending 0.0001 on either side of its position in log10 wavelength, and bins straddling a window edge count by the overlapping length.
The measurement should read 0.09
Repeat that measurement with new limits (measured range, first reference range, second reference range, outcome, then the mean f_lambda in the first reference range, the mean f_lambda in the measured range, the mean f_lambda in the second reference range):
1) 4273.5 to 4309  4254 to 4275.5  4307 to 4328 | 0.20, 2.75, 2.02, 2.07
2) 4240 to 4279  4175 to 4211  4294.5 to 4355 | -0.21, 1.95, 2.47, 2.11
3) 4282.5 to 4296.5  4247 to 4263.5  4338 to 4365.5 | 0.23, 2.82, 2.1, 2.23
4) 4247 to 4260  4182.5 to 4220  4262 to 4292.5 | 0.09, 2.05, 2.05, 2.32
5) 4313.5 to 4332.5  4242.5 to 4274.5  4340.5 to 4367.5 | 0.03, 2.54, 2.29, 2.27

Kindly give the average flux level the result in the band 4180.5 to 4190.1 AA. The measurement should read 1.81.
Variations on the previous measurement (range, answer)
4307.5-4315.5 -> 1.85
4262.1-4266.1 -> 3.31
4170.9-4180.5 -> 1.87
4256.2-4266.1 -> 3.63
